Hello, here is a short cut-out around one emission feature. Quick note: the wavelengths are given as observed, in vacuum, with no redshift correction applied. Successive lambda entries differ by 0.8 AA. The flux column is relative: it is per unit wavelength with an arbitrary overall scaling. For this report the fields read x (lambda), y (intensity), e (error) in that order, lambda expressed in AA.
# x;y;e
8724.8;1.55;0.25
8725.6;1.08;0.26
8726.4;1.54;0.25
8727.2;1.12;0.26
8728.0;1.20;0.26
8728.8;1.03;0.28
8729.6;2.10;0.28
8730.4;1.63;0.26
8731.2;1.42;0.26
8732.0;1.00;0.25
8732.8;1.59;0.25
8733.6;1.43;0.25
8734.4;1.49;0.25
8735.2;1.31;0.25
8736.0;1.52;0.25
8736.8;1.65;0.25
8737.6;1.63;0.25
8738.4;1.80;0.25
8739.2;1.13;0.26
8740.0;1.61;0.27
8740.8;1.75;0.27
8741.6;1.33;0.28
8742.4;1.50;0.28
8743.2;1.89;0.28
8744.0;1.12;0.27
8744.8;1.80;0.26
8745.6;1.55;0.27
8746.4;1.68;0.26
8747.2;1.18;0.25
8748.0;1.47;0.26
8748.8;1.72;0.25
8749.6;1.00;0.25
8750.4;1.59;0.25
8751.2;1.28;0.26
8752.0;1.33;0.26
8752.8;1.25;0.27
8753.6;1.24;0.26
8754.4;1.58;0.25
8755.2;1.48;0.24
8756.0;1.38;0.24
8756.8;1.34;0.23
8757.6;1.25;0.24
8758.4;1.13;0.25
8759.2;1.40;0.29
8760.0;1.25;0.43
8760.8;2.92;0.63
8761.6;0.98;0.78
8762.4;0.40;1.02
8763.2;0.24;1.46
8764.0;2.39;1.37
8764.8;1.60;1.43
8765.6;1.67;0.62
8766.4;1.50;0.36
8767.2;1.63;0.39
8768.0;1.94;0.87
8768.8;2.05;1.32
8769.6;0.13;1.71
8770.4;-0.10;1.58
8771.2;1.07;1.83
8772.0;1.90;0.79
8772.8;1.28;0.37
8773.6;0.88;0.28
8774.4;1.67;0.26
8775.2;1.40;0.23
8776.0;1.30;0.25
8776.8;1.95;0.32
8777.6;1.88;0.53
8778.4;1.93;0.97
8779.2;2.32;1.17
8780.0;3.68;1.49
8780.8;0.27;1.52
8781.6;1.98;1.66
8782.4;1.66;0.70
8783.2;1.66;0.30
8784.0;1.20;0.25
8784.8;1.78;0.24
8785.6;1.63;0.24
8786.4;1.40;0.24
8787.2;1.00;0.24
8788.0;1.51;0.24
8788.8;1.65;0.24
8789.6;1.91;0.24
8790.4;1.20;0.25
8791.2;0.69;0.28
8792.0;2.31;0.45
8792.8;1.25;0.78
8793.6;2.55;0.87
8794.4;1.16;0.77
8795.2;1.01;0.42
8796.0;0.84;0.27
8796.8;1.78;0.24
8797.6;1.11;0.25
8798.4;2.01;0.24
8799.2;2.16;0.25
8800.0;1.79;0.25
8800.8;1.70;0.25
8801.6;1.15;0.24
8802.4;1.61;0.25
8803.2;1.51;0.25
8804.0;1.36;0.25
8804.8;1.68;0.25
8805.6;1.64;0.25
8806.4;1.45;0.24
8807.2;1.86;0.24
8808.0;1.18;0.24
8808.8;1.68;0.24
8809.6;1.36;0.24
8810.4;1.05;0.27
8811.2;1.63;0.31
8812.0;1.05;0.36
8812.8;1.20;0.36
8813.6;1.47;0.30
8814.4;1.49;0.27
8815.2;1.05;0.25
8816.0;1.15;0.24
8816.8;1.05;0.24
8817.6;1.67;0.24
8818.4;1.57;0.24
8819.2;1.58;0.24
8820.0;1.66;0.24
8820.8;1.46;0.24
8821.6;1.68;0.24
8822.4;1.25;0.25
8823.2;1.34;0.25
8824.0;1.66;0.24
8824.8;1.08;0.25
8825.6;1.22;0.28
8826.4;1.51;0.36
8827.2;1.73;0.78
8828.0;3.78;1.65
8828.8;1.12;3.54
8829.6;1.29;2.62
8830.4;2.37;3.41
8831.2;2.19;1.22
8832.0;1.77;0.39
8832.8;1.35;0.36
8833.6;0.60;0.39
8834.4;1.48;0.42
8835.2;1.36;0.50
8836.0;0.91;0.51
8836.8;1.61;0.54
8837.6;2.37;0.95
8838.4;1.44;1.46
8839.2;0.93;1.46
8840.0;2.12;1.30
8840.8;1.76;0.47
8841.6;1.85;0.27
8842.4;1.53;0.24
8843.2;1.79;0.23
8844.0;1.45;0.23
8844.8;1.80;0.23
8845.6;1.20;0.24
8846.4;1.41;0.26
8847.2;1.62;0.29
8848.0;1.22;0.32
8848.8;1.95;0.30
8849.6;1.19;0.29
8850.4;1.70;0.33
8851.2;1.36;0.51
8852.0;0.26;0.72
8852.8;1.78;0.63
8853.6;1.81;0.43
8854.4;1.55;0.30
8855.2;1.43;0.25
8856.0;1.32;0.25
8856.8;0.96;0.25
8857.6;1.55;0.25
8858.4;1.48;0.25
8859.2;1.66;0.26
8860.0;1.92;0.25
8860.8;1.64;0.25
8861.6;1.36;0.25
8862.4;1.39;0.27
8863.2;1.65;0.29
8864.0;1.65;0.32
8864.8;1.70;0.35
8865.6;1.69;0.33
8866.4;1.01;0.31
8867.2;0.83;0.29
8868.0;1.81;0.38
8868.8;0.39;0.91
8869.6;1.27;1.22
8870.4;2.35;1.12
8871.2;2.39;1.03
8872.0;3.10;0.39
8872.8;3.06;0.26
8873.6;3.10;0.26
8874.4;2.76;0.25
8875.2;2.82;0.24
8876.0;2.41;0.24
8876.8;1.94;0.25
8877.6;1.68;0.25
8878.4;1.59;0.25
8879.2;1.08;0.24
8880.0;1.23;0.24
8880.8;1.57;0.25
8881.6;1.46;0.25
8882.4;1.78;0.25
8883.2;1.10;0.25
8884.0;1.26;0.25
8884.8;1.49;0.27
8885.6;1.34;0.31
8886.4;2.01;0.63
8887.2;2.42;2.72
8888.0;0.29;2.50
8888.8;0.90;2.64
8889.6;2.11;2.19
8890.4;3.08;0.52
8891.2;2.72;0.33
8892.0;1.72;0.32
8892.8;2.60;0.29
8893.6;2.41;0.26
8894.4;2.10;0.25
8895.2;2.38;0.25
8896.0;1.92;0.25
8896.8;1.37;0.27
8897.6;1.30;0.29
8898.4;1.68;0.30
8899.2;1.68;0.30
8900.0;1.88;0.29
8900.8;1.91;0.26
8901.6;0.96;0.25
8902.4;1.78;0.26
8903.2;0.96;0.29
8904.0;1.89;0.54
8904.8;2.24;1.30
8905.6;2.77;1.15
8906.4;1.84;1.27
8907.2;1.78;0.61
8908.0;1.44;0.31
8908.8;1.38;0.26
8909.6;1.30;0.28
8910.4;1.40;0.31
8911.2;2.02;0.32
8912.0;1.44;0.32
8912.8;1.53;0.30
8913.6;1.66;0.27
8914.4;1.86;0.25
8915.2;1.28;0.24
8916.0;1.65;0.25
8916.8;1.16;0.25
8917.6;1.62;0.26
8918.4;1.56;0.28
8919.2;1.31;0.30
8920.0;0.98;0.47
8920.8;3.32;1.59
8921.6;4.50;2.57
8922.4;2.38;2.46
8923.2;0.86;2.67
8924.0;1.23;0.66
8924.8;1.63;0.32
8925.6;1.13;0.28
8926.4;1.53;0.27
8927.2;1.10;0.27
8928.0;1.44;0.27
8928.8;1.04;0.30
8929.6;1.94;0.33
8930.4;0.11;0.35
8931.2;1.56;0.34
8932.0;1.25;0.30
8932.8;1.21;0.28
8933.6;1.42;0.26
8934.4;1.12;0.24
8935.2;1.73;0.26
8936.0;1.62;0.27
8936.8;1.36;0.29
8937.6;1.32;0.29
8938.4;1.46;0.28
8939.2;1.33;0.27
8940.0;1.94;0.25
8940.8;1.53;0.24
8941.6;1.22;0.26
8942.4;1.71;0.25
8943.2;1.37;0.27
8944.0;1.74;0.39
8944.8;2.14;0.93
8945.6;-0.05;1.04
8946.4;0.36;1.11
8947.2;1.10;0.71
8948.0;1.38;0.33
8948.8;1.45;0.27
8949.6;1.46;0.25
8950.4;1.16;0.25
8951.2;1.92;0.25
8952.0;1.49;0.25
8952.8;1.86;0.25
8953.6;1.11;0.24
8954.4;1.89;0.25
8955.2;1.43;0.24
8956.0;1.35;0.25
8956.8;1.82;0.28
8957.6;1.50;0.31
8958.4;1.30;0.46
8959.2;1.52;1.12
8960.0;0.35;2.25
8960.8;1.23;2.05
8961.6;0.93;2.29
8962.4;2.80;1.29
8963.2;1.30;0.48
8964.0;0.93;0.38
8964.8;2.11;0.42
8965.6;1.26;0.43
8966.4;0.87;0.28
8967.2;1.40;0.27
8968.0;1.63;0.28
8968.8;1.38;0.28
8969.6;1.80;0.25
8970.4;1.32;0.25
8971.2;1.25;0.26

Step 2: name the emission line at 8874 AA [S II] 6716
